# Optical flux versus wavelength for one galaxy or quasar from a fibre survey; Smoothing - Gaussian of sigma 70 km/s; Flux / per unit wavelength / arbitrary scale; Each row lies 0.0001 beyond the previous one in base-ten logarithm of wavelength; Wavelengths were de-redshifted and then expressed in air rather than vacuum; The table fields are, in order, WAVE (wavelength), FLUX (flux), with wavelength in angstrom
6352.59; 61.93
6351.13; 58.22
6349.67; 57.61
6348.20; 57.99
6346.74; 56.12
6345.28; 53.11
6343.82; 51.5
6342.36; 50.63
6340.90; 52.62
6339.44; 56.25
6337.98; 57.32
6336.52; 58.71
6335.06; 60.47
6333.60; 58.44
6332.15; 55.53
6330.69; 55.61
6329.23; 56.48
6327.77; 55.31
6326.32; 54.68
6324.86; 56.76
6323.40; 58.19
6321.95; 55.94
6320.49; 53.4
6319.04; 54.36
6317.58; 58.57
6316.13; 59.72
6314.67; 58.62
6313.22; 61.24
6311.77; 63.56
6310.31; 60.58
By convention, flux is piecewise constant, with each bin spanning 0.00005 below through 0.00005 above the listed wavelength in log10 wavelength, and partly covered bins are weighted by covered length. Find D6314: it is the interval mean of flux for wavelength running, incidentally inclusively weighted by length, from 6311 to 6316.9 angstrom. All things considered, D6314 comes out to 60.8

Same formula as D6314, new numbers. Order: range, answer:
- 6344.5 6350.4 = 56.1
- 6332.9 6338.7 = 58.7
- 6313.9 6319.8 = 57.8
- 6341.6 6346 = 51.8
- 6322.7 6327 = 56.5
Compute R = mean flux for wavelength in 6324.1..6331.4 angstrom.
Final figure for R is 55.7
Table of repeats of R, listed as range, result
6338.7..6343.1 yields 53.2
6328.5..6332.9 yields 55.9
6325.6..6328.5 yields 55.1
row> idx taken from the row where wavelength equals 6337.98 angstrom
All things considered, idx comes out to 57.32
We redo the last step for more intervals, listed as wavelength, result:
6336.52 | 58.71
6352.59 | 61.93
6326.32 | 54.68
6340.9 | 52.62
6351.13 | 58.22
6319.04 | 54.36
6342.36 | 50.63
